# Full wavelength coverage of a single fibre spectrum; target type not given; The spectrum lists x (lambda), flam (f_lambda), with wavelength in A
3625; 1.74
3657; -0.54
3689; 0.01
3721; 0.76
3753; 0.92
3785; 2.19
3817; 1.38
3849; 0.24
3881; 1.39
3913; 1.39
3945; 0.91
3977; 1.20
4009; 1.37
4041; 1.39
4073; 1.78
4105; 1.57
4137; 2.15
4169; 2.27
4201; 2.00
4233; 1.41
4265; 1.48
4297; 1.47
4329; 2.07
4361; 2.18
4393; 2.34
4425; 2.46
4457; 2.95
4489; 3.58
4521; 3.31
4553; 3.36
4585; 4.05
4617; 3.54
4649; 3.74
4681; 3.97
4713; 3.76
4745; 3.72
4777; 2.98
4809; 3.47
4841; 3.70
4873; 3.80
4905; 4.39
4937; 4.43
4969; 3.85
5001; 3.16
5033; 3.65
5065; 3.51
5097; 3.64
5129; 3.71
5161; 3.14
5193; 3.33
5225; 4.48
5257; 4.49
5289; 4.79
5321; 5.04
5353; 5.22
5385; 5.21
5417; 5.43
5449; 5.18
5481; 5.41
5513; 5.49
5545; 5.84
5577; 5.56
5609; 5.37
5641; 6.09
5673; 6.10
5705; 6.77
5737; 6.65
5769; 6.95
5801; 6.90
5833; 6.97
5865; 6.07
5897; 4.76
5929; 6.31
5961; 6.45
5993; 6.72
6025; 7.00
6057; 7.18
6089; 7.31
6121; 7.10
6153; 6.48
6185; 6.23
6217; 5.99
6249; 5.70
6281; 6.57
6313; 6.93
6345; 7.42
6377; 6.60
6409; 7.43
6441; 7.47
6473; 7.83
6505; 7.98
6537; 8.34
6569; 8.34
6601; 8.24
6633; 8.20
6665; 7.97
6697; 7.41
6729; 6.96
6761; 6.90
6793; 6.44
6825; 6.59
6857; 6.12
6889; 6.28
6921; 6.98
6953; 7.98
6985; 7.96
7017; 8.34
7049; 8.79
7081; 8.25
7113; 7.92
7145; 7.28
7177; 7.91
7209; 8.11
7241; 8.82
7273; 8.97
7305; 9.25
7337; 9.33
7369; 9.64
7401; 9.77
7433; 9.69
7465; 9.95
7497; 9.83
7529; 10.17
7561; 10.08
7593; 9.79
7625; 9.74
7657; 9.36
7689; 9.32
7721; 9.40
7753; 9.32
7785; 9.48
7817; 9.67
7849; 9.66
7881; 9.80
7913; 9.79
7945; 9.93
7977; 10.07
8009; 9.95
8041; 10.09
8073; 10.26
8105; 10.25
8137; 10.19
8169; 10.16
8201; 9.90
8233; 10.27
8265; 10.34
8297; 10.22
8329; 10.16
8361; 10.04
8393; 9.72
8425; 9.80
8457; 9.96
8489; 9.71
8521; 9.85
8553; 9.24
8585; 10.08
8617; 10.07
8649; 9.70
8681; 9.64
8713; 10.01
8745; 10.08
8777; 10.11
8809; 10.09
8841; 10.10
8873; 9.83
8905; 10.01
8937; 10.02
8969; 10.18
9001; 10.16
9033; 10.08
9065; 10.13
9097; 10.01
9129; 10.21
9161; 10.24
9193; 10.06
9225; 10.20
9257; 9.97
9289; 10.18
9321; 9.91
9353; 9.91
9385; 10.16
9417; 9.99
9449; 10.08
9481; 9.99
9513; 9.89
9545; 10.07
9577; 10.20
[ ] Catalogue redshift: 0.00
